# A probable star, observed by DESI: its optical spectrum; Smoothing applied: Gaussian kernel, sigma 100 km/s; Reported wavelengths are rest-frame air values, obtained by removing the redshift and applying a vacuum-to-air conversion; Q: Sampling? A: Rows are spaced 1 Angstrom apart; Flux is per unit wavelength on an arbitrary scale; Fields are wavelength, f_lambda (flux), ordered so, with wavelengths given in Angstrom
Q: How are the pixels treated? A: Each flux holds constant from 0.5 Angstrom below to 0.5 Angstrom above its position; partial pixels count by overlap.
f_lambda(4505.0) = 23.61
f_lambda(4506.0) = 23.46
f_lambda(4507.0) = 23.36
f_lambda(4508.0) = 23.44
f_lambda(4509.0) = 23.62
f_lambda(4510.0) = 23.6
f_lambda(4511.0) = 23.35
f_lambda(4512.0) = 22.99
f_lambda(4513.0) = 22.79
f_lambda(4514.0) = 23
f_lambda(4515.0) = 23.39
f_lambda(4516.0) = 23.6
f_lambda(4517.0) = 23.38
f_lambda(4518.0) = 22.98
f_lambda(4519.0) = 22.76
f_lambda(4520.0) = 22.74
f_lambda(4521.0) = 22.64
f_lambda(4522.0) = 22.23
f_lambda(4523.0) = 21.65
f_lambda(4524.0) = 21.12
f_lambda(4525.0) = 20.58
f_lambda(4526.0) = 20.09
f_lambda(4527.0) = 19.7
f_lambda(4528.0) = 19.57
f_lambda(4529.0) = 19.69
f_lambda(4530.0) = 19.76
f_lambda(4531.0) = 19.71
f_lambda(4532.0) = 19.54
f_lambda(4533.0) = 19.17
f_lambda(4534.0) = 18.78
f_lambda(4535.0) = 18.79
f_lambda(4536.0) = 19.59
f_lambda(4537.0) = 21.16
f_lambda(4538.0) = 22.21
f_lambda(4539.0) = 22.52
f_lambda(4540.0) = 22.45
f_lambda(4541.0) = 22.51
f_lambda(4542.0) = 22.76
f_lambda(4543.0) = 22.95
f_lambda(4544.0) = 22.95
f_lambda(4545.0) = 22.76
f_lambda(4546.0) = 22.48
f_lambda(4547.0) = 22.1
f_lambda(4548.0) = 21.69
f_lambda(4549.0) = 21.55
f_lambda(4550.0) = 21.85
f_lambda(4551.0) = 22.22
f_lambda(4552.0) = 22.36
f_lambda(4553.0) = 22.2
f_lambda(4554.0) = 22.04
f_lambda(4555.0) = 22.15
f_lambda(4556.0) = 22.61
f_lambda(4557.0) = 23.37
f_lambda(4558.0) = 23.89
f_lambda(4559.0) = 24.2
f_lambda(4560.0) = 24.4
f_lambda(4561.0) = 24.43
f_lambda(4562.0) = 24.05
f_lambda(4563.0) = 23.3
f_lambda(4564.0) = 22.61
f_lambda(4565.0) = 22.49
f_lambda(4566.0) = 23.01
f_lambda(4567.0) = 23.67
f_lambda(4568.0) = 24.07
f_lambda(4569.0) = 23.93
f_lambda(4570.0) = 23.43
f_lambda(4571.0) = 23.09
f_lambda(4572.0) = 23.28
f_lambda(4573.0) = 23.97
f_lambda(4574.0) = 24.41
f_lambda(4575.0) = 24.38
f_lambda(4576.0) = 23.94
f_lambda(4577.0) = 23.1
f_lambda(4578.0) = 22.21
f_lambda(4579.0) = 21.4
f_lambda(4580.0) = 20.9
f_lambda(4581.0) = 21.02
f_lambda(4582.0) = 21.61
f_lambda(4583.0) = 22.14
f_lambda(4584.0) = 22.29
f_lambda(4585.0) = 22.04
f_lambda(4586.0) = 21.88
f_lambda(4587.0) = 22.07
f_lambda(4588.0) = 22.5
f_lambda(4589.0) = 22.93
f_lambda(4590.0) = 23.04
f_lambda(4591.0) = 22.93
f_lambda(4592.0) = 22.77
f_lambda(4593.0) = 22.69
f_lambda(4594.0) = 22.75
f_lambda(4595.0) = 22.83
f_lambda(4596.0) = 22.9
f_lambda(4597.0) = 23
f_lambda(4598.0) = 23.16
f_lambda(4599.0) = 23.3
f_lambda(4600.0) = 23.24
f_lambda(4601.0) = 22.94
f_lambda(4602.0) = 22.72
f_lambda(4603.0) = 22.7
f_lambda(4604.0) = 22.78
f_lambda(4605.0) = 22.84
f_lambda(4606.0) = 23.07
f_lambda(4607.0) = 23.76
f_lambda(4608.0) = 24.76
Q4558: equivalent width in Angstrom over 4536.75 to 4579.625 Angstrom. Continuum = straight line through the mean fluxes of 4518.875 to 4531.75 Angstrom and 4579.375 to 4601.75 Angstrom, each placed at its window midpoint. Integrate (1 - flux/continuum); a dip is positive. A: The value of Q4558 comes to -2.5 Angstrom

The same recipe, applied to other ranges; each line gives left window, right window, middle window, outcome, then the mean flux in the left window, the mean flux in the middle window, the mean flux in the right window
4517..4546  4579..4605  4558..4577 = -1.5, 21.3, 23.7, 22.5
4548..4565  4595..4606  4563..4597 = 0.2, 22.9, 22.8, 23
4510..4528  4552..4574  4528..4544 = 1.3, 22.3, 20.8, 23.3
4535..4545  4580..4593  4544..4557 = -0.1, 22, 22.2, 22.2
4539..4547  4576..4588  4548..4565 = -0.4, 22.6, 22.9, 22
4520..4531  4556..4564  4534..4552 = 0.4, 20.8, 21.8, 23.8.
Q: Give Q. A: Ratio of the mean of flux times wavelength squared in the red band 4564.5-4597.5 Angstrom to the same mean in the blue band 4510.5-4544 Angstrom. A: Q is 1.08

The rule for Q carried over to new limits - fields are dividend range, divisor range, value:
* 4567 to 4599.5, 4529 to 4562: 1.06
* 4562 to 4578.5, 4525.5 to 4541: 1.18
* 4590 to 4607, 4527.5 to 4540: 1.17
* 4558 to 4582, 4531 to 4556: 1.09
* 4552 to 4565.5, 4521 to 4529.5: 1.14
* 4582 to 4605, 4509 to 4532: 1.07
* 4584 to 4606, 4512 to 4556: 1.08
